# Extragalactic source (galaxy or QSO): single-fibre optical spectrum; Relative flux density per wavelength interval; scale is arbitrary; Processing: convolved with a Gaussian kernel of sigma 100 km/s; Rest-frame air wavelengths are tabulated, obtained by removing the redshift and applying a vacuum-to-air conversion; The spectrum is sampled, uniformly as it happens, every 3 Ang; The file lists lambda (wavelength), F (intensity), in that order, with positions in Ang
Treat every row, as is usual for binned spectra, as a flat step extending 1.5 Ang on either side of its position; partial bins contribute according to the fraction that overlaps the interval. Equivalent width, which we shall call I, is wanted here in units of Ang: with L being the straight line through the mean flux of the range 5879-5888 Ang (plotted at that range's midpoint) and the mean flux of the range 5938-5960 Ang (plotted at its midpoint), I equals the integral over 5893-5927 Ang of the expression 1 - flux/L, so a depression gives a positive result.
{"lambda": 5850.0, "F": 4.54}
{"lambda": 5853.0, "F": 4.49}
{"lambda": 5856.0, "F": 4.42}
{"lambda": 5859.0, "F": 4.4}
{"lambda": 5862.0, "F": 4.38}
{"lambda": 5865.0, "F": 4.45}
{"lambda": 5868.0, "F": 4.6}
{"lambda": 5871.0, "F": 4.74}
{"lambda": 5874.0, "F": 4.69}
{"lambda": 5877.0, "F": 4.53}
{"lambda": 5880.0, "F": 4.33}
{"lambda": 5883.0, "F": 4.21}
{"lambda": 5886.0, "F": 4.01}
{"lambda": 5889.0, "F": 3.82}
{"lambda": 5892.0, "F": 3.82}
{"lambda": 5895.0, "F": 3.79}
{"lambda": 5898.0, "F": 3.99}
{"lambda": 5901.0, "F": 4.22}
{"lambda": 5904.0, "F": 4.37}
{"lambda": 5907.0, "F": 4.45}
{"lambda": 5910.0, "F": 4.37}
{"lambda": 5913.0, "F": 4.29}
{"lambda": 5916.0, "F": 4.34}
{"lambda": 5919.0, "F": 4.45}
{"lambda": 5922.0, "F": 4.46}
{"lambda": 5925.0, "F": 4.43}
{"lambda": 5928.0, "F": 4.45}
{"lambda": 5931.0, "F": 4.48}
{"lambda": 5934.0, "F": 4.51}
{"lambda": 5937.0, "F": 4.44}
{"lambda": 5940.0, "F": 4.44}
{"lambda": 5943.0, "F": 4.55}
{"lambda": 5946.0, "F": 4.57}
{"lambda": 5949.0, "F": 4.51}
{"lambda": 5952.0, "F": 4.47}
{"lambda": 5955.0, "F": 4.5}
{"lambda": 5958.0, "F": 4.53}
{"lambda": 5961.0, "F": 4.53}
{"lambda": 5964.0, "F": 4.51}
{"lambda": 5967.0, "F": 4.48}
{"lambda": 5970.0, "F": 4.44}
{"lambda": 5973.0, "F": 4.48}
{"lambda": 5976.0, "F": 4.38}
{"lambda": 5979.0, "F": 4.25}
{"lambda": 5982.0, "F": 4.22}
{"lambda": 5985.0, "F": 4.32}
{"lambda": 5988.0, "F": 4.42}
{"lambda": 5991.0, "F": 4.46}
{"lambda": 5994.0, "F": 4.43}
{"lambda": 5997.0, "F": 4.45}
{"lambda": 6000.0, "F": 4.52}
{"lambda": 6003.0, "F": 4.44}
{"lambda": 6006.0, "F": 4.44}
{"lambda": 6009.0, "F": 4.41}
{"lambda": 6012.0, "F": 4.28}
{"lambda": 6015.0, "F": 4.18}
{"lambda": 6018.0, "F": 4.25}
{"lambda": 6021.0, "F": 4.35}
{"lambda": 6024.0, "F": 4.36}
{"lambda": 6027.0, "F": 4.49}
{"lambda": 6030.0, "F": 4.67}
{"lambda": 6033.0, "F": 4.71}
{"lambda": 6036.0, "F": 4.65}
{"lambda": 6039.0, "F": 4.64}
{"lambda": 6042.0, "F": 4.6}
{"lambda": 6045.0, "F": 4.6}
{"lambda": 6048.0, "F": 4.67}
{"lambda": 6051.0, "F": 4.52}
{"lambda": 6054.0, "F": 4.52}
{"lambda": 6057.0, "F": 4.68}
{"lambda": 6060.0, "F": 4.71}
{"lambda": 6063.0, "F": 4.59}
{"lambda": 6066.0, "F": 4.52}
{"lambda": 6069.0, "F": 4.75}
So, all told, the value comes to 0.1 Ang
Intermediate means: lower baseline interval 4.15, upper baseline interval 4.51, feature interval 4.28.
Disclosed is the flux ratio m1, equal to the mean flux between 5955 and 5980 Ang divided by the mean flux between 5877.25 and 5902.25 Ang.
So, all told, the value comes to 1.10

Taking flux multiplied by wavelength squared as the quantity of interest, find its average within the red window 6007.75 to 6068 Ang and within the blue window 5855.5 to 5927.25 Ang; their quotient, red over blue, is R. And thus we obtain 1.10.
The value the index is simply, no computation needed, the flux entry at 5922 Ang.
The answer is 4.46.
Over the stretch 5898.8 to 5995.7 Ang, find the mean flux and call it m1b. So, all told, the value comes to 4.43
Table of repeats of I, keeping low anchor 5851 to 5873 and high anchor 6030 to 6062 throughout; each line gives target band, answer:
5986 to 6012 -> 0.9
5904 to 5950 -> 1.0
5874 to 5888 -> 0.7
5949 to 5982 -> 0.9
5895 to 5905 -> 0.9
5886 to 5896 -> 1.5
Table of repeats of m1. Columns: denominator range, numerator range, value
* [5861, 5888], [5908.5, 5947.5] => 1.00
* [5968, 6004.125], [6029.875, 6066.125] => 1.05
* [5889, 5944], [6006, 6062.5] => 1.05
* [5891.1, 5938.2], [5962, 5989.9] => 1.02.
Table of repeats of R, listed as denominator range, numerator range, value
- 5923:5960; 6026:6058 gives 1.06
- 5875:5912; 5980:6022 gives 1.09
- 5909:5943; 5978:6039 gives 1.03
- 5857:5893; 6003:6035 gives 1.07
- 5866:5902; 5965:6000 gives 1.08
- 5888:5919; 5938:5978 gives 1.10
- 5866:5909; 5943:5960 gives 1.08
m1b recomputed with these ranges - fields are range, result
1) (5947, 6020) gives 4.41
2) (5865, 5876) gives 4.64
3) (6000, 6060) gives 4.5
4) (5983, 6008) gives 4.43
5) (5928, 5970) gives 4.5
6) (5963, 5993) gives 4.39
